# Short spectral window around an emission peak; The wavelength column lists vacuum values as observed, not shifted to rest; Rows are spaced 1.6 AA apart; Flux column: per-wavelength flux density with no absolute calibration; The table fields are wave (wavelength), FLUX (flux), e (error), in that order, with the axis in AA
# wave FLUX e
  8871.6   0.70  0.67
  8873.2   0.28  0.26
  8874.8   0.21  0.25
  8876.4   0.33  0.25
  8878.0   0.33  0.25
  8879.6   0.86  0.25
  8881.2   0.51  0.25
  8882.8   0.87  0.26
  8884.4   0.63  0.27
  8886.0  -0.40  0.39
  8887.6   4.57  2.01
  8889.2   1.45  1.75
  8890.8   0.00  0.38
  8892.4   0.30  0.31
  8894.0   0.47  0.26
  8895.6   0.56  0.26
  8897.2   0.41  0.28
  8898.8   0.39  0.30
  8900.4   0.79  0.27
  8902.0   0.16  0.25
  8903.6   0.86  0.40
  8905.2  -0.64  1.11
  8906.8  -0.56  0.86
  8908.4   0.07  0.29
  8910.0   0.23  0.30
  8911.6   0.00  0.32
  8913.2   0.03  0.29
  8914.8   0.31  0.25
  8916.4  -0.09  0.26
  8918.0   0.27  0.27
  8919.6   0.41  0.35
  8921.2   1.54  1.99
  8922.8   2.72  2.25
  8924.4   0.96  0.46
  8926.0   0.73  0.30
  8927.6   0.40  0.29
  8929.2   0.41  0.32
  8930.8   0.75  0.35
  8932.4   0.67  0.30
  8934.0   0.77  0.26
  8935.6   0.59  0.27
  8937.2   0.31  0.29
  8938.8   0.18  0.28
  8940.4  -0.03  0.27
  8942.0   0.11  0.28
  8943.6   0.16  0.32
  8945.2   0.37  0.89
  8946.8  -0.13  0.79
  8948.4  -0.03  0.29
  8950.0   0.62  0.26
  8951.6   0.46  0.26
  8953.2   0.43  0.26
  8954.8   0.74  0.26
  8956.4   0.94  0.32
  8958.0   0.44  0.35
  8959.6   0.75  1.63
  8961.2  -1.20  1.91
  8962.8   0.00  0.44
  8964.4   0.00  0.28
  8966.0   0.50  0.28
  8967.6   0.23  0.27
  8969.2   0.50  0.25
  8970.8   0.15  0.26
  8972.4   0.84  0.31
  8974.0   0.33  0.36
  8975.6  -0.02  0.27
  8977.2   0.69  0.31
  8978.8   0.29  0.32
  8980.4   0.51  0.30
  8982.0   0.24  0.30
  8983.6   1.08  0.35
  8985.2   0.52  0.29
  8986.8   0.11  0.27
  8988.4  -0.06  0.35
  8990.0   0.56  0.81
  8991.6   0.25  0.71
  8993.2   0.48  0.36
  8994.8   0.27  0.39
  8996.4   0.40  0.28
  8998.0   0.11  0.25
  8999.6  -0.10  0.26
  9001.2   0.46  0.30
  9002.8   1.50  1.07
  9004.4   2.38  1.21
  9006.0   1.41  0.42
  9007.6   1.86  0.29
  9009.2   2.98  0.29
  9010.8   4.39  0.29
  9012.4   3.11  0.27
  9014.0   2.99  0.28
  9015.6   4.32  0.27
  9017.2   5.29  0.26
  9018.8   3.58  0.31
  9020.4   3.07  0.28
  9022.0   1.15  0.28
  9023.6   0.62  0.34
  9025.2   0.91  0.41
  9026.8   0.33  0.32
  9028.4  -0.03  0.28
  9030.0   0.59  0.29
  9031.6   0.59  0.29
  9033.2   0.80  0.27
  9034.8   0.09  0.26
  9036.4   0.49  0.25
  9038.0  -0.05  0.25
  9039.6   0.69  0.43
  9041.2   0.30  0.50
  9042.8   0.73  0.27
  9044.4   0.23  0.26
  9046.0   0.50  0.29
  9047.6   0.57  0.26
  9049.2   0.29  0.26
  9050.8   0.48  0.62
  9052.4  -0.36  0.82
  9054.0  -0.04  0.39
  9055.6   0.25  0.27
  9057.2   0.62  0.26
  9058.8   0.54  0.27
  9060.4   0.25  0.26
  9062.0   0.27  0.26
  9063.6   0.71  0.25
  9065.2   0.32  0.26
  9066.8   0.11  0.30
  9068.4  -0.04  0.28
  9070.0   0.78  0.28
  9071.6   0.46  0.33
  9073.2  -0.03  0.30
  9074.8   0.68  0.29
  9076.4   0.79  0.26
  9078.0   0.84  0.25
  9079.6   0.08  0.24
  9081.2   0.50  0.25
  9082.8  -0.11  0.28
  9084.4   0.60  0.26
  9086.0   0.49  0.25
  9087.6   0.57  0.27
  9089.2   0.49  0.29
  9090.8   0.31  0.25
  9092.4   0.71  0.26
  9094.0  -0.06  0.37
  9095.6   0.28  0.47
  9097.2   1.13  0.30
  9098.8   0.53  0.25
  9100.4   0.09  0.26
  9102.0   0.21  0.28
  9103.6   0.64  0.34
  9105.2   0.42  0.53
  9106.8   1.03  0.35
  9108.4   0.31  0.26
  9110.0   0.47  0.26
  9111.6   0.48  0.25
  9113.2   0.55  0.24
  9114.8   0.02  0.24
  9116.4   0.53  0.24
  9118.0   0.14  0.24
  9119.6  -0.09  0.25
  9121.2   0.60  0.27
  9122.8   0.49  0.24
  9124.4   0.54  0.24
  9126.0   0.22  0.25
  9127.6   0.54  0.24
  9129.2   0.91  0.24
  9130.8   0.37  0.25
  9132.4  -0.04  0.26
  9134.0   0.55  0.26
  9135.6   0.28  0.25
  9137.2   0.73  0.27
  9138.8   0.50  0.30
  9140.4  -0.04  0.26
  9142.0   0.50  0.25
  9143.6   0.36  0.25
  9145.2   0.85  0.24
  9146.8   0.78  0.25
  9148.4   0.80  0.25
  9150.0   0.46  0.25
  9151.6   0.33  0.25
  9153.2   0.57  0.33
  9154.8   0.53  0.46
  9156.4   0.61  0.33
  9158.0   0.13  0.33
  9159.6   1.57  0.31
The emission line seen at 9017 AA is [O II]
